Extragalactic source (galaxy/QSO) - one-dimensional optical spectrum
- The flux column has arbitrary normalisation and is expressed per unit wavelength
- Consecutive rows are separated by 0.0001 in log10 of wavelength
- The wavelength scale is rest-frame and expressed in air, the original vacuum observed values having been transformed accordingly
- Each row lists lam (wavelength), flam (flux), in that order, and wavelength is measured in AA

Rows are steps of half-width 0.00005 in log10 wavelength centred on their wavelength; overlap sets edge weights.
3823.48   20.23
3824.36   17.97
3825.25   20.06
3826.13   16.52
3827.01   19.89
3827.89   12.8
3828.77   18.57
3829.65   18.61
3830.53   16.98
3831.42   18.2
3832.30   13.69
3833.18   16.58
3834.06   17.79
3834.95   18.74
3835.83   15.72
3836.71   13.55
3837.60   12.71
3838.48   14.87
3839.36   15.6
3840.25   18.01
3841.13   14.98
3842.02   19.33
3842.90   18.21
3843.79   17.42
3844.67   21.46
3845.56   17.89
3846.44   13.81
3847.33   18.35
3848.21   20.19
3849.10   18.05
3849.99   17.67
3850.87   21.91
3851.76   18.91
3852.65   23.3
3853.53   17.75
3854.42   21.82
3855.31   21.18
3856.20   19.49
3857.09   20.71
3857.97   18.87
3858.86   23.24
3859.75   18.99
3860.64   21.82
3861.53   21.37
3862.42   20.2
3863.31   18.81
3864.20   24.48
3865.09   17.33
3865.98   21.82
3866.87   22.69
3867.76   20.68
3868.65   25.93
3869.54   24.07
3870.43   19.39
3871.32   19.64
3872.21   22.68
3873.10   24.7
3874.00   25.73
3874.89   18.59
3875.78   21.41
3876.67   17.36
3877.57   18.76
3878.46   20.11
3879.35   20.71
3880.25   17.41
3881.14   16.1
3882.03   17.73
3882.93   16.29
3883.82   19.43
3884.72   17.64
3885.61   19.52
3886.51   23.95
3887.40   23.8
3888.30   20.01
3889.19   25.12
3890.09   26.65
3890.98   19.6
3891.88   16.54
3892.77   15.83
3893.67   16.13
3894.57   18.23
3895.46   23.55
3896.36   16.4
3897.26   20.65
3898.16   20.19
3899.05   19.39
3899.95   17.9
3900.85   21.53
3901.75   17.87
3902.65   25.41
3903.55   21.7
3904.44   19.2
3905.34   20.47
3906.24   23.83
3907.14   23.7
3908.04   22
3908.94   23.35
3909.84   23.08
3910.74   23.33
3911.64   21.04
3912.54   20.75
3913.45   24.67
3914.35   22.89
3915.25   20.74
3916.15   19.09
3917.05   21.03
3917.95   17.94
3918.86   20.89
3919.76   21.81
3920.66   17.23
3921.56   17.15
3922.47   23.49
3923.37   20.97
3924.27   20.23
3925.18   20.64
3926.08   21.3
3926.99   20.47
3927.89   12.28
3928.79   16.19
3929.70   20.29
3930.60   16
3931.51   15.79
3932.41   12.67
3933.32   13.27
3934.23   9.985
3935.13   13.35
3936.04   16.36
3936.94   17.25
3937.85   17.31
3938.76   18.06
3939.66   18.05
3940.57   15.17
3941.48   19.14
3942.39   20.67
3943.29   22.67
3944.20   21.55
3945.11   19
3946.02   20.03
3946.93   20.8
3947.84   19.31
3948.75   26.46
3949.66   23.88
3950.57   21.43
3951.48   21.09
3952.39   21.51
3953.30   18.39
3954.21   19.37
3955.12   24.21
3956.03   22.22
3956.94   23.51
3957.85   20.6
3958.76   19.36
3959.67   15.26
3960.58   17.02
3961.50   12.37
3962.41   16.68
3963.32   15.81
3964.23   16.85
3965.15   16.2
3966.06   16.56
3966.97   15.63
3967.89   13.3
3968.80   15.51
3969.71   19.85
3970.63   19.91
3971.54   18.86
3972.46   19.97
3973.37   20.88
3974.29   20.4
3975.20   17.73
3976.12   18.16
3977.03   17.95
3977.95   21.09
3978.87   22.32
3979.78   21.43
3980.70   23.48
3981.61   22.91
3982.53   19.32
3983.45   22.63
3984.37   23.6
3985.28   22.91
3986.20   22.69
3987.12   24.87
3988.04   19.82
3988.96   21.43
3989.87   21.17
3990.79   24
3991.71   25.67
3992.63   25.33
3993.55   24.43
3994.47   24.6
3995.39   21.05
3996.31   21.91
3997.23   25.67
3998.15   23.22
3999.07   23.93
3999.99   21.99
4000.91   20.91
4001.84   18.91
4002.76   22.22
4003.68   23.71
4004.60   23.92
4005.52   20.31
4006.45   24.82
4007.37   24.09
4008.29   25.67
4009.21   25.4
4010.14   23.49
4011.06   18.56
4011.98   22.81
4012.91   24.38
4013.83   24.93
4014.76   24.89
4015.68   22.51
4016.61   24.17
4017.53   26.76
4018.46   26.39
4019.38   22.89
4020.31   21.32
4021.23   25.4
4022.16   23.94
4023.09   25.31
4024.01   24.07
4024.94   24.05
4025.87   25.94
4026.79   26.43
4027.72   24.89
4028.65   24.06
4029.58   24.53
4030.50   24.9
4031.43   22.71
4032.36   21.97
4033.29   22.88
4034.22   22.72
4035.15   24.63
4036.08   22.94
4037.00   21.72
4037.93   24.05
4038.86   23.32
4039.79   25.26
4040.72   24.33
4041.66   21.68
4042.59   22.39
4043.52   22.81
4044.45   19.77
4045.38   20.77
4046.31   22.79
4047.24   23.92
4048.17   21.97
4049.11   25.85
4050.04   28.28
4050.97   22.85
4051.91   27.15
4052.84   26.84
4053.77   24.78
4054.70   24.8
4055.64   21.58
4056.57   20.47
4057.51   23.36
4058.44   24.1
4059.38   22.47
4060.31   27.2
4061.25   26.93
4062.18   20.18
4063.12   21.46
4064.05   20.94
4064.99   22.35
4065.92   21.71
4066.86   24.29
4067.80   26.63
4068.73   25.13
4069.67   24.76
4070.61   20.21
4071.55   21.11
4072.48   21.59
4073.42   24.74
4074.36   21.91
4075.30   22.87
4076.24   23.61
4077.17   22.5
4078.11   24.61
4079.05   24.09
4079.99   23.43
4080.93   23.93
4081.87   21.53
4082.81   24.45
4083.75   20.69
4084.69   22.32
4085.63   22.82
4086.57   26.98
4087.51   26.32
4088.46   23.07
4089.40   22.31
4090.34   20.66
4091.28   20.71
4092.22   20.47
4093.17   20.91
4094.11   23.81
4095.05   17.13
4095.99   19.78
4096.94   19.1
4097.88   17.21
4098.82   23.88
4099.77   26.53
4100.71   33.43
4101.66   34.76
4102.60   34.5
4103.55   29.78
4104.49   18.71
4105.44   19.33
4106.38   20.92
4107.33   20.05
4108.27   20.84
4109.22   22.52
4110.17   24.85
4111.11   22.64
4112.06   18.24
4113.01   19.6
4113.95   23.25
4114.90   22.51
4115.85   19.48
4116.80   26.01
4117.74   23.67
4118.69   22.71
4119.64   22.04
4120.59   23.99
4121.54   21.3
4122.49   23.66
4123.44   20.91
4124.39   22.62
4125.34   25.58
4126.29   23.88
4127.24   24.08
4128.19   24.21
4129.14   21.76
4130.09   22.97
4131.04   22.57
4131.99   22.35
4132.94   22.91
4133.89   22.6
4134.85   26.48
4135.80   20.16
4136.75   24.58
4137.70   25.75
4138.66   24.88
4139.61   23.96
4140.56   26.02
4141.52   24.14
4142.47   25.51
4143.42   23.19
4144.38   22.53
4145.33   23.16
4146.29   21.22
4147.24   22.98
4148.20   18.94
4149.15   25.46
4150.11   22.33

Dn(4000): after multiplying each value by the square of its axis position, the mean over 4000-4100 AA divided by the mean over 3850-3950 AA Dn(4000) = 1.25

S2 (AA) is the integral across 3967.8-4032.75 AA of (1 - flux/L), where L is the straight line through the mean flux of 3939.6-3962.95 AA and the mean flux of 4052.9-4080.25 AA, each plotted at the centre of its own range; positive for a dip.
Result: -3.78 AA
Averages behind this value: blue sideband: 20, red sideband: 23.3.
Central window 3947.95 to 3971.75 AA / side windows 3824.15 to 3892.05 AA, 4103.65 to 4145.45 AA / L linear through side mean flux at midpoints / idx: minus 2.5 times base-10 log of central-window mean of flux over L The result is 0.096 mag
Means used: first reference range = 19.4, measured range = 18.9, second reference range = 22.9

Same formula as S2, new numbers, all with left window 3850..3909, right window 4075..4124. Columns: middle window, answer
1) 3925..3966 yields 5.59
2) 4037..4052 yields -0.70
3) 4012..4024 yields -1.21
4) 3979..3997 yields -0.87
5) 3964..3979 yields 2.33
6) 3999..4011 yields -0.49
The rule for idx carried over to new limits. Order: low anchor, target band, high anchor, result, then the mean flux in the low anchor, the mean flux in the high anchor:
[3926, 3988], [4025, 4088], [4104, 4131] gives -0.12 mag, 19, 22.2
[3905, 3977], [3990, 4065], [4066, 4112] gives -0.10 mag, 19.2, 23.2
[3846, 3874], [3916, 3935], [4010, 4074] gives 0.21 mag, 20.7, 23.6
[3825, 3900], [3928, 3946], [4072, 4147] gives 0.20 mag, 19.3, 23.2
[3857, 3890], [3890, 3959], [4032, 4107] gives 0.09 mag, 20.8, 23.4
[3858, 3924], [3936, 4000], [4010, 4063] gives 0.10 mag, 20.7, 23.8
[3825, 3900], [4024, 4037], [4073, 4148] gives -0.10 mag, 19.3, 23.2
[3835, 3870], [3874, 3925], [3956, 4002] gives -0.04 mag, 19.3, 20.4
